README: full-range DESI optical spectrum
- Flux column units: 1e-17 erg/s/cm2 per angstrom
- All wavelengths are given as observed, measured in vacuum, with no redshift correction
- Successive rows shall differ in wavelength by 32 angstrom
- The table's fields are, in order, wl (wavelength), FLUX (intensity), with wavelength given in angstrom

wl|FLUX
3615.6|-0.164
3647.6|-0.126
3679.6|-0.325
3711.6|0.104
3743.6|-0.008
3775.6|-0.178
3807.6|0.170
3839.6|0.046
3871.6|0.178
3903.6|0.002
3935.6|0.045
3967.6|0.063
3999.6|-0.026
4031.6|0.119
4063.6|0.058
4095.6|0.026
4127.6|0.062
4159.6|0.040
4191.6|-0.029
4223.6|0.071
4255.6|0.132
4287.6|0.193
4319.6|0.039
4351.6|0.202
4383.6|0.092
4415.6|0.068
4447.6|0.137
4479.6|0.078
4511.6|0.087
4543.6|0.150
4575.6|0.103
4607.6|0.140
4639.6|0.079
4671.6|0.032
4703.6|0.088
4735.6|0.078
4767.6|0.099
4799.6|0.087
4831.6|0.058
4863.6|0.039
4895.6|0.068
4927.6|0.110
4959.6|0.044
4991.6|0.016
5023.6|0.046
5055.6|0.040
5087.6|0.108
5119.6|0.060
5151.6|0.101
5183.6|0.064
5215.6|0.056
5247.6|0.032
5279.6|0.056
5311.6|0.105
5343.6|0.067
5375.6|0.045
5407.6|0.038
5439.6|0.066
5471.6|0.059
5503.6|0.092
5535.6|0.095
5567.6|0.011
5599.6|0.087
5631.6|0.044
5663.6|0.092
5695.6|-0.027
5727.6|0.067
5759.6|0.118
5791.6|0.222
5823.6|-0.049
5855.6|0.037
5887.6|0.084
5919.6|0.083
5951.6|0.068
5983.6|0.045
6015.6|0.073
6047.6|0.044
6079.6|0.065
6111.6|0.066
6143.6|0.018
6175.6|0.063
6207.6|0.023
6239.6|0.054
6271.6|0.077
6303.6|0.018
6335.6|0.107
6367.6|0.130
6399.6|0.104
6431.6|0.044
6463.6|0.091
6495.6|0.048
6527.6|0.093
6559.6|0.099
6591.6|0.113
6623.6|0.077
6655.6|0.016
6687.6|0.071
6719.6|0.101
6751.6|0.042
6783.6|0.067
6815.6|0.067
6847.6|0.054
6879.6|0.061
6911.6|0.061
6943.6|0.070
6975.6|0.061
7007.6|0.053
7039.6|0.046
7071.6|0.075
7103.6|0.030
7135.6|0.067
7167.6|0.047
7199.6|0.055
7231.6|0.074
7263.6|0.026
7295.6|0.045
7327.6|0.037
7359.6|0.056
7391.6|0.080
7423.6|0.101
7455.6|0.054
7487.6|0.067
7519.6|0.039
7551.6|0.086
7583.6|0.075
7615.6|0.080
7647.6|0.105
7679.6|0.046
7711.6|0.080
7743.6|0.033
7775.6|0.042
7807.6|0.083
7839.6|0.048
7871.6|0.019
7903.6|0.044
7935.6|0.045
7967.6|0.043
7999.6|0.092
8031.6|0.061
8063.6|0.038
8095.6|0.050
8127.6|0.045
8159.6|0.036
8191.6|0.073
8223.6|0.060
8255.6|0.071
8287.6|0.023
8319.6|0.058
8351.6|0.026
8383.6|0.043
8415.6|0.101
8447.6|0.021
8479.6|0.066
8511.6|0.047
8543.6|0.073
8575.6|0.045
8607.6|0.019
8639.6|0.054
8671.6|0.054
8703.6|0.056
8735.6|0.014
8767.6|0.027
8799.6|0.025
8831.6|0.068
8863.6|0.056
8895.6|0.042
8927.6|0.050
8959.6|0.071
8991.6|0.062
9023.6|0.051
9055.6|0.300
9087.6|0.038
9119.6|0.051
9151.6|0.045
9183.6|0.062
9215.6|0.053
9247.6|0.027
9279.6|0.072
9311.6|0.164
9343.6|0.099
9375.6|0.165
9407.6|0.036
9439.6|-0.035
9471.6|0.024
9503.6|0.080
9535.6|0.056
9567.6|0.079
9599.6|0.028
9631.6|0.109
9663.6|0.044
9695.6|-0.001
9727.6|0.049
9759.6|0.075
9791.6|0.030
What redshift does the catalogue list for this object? 1.43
